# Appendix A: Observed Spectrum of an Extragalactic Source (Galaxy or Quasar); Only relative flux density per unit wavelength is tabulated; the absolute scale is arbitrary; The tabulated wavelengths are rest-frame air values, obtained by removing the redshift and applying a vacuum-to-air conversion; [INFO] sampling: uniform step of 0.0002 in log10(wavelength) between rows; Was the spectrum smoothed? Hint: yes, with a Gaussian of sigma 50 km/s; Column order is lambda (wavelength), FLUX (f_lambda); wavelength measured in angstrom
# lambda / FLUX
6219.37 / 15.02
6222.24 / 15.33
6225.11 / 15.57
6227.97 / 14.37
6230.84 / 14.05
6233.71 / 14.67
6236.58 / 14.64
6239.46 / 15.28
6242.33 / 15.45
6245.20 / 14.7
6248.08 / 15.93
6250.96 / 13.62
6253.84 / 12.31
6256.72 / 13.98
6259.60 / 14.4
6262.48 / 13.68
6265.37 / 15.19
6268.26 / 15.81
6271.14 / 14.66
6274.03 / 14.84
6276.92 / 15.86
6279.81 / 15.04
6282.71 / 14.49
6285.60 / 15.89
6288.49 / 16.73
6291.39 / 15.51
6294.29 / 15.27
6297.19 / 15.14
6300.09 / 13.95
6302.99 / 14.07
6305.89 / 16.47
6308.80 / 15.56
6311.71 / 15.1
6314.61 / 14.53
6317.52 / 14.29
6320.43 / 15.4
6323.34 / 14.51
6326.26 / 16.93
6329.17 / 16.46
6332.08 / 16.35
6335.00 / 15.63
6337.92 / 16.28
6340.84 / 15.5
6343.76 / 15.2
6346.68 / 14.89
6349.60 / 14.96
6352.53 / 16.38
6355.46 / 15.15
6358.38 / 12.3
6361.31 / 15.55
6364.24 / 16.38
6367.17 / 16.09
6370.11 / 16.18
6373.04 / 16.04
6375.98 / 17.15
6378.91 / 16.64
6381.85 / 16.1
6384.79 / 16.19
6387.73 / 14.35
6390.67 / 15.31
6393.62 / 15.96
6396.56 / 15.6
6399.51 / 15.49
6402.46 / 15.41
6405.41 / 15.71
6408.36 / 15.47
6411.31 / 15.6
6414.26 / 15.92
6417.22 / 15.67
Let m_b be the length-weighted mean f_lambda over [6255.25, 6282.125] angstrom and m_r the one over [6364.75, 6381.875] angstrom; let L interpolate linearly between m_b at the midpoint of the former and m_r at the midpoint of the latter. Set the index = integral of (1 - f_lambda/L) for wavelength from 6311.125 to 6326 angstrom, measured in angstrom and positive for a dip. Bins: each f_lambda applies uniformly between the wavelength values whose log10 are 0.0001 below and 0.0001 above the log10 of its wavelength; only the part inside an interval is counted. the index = 0.6 angstrom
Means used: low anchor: 14.8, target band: 14.9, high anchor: 16.4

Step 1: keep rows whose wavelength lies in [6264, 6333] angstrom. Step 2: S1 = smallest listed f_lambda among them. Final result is 13.95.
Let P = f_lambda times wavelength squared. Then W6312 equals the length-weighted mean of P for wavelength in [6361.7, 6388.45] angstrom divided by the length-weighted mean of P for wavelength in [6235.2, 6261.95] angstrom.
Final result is 1.16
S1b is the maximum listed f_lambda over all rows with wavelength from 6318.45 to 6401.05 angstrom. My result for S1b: 17.15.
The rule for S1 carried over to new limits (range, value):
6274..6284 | 14.49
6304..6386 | 12.3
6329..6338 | 15.63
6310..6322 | 14.29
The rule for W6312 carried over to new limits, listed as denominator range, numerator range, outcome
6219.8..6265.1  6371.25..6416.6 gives 1.14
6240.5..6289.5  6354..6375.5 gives 1.08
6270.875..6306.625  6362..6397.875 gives 1.08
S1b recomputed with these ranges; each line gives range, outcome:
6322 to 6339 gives 16.93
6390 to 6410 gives 15.96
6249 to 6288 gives 15.89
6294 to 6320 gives 16.47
